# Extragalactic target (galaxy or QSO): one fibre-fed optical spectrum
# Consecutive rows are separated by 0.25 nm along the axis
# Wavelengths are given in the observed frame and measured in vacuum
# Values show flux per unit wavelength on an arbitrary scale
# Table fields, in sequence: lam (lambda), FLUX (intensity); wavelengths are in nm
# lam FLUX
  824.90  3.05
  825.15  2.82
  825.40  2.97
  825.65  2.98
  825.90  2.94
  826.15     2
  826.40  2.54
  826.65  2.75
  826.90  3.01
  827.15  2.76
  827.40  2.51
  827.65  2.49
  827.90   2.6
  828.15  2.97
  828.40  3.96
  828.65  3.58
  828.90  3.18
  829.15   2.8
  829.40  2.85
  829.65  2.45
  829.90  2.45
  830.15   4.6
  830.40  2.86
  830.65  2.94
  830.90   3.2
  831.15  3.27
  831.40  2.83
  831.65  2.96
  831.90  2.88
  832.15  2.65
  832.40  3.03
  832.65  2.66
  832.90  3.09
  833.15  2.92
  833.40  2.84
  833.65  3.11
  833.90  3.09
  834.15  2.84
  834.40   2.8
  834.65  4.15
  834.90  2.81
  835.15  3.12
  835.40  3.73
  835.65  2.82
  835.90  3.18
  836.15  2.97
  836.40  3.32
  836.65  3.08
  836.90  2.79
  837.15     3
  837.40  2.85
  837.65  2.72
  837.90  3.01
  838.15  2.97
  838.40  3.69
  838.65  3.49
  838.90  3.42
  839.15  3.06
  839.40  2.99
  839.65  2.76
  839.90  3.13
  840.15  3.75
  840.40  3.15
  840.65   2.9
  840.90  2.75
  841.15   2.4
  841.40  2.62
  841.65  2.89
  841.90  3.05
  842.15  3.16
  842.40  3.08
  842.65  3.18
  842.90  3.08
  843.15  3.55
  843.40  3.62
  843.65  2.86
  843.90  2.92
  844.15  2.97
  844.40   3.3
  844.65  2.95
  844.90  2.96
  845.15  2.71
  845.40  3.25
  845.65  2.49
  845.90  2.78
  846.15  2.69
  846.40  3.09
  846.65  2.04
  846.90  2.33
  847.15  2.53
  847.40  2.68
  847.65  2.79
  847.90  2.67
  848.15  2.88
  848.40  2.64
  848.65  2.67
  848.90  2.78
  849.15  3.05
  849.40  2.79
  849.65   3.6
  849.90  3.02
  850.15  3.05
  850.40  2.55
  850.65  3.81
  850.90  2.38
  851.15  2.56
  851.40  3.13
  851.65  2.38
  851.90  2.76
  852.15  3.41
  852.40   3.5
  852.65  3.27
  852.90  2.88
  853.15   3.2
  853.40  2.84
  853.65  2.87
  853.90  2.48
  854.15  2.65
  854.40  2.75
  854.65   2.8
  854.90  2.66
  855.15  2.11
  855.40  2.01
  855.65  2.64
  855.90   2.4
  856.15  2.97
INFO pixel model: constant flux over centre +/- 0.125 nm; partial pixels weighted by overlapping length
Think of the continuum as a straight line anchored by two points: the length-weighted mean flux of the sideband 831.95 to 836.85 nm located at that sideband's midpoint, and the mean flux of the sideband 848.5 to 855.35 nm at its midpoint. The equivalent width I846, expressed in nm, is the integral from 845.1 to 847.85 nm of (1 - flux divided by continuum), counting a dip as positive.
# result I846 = 0.25 nm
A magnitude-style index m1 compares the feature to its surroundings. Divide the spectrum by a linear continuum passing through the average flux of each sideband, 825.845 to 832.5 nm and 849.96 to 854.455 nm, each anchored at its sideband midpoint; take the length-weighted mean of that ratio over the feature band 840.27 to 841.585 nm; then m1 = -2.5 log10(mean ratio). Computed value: 0.057 mag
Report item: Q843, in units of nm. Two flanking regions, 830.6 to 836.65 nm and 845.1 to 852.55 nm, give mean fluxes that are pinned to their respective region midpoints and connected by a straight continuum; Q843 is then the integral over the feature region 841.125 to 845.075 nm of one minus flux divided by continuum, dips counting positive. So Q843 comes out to -0.18 nm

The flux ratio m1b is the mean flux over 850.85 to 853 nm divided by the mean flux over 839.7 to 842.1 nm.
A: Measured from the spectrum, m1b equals 0.99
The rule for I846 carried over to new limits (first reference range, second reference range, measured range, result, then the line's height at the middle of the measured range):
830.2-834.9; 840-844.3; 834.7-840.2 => -0.15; 3.04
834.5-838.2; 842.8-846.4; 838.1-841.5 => -0.02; 3.06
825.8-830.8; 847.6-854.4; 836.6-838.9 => -0.14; 2.91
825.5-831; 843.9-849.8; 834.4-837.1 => -0.27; 2.88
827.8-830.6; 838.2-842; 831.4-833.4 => 0.15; 3.1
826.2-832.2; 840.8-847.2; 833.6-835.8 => -0.17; 2.93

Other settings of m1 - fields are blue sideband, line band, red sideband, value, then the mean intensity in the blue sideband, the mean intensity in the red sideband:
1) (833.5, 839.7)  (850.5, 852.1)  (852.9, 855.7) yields -0.05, 3.11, 2.65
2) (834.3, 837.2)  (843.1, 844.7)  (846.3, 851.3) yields -0.08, 3.15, 2.8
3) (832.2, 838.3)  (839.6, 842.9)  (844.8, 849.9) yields -0.03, 3.04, 2.78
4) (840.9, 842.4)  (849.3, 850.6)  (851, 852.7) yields -0.04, 2.84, 2.98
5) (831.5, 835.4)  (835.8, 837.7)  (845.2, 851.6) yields -0.01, 3.02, 2.8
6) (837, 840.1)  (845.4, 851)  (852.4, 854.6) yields 0.07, 3.1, 2.9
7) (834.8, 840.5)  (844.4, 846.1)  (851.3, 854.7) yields 0.05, 3.12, 2.92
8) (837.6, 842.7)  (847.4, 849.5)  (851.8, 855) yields 0.08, 3.06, 2.93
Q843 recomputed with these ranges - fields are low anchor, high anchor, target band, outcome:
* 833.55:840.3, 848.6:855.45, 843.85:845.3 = 0.012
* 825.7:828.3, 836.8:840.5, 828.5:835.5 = -0.474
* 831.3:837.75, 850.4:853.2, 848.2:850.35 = 0.048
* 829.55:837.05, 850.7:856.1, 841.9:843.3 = -0.137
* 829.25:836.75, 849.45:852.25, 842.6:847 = 0.088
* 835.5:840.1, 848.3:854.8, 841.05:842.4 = 0.080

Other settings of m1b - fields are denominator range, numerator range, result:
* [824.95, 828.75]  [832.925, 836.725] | 1.09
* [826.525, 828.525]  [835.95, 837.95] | 1.03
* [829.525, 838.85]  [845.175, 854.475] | 0.93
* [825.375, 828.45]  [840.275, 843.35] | 1.08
